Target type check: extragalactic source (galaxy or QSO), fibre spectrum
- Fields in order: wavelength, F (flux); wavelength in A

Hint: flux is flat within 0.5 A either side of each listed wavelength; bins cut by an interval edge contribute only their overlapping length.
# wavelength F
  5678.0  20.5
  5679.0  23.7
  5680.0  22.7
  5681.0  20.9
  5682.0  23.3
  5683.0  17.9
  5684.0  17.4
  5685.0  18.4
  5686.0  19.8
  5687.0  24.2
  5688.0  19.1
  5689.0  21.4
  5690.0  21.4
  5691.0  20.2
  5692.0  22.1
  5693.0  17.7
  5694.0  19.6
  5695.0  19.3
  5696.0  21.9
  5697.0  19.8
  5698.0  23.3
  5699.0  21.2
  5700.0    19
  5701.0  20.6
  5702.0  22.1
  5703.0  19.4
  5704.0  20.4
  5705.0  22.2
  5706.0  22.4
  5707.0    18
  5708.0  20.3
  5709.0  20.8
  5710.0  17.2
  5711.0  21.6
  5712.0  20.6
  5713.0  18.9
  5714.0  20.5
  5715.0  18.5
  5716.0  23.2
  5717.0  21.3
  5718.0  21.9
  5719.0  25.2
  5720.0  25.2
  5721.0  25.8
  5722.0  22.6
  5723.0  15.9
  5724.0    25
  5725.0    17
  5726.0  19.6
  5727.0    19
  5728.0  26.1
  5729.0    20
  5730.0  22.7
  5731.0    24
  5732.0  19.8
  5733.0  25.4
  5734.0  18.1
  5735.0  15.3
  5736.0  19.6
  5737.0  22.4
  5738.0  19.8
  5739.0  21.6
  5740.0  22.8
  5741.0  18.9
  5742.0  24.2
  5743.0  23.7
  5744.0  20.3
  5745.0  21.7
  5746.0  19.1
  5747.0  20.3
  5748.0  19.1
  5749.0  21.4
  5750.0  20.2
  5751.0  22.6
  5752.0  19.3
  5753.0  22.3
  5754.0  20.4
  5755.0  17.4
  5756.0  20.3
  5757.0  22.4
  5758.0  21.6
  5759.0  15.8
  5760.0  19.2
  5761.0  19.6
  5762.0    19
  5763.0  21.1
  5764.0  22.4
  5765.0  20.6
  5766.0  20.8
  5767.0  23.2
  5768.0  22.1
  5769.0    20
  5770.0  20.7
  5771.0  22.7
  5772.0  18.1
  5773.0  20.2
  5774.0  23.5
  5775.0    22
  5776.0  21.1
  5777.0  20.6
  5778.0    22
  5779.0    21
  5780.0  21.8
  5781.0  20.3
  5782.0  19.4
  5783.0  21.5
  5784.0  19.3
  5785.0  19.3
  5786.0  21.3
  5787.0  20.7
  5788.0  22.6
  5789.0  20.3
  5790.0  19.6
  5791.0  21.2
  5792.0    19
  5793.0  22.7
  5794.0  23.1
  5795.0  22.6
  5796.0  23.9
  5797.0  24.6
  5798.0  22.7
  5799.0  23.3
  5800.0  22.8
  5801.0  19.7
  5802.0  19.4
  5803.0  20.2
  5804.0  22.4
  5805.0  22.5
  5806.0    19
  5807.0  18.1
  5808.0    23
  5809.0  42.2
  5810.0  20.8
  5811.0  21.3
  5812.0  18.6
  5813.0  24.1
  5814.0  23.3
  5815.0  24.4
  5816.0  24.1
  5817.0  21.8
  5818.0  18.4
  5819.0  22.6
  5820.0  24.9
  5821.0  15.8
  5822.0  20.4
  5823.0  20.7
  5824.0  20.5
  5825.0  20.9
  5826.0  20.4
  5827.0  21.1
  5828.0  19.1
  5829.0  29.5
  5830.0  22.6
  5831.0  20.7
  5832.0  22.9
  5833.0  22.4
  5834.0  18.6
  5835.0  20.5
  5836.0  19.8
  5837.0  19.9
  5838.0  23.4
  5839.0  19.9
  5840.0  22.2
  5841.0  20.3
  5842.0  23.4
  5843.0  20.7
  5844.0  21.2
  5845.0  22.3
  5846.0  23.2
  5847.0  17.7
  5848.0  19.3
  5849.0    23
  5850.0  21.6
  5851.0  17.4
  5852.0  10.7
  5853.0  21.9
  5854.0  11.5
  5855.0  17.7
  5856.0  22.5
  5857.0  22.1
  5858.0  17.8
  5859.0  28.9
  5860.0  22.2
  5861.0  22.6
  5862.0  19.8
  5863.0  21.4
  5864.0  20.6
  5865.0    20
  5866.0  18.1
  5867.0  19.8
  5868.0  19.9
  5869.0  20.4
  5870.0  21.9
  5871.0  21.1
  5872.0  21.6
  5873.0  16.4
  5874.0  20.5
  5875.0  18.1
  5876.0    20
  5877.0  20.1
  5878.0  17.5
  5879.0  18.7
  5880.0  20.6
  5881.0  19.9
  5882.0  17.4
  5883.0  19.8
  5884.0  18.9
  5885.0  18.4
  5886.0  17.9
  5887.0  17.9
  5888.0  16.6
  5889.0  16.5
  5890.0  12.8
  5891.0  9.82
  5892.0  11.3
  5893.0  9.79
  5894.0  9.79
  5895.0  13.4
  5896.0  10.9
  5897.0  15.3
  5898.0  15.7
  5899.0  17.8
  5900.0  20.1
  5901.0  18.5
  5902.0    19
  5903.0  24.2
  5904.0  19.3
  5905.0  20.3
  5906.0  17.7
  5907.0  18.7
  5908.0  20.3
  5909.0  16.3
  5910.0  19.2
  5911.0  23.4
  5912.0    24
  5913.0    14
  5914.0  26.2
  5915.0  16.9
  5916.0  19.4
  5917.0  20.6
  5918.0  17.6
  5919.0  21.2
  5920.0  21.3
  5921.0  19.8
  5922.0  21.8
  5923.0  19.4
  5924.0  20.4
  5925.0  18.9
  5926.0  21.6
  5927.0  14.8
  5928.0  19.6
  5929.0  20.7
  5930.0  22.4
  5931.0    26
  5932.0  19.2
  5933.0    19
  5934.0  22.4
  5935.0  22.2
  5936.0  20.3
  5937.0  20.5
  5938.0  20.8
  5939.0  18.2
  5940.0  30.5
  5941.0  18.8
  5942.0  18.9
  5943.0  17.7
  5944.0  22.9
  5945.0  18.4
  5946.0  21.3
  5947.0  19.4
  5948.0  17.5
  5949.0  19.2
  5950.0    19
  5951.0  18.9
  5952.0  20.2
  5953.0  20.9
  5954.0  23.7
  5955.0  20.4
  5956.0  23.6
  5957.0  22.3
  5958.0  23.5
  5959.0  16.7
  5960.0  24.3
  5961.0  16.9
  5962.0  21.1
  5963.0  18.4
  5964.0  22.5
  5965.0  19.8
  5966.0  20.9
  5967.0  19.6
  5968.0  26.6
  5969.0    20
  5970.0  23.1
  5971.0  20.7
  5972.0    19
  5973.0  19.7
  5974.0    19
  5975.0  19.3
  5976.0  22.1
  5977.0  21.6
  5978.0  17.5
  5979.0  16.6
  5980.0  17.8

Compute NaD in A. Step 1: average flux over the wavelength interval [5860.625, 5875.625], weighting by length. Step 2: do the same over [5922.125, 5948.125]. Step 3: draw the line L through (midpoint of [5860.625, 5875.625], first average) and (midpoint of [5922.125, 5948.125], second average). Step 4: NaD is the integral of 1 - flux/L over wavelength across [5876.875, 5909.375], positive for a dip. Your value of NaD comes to 5.3 A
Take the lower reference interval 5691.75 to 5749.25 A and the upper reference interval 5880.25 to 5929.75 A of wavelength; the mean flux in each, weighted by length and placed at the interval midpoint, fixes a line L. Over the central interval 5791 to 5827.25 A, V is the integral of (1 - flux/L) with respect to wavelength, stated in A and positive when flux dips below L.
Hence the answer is -4.6 A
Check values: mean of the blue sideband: 20.9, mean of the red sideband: 18.1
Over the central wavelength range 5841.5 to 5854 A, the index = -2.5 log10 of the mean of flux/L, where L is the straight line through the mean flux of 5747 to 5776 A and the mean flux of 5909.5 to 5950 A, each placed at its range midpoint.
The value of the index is 0.04 mag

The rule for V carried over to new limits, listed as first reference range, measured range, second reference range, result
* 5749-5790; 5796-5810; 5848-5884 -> -1.8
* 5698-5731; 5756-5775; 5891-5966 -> 0.0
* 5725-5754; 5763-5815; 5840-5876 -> -2.7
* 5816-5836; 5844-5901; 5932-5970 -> 7.3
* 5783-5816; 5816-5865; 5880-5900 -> -4.4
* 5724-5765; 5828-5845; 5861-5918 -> -2.2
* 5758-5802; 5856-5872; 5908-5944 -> -0.4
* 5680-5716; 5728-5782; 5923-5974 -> -1.1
